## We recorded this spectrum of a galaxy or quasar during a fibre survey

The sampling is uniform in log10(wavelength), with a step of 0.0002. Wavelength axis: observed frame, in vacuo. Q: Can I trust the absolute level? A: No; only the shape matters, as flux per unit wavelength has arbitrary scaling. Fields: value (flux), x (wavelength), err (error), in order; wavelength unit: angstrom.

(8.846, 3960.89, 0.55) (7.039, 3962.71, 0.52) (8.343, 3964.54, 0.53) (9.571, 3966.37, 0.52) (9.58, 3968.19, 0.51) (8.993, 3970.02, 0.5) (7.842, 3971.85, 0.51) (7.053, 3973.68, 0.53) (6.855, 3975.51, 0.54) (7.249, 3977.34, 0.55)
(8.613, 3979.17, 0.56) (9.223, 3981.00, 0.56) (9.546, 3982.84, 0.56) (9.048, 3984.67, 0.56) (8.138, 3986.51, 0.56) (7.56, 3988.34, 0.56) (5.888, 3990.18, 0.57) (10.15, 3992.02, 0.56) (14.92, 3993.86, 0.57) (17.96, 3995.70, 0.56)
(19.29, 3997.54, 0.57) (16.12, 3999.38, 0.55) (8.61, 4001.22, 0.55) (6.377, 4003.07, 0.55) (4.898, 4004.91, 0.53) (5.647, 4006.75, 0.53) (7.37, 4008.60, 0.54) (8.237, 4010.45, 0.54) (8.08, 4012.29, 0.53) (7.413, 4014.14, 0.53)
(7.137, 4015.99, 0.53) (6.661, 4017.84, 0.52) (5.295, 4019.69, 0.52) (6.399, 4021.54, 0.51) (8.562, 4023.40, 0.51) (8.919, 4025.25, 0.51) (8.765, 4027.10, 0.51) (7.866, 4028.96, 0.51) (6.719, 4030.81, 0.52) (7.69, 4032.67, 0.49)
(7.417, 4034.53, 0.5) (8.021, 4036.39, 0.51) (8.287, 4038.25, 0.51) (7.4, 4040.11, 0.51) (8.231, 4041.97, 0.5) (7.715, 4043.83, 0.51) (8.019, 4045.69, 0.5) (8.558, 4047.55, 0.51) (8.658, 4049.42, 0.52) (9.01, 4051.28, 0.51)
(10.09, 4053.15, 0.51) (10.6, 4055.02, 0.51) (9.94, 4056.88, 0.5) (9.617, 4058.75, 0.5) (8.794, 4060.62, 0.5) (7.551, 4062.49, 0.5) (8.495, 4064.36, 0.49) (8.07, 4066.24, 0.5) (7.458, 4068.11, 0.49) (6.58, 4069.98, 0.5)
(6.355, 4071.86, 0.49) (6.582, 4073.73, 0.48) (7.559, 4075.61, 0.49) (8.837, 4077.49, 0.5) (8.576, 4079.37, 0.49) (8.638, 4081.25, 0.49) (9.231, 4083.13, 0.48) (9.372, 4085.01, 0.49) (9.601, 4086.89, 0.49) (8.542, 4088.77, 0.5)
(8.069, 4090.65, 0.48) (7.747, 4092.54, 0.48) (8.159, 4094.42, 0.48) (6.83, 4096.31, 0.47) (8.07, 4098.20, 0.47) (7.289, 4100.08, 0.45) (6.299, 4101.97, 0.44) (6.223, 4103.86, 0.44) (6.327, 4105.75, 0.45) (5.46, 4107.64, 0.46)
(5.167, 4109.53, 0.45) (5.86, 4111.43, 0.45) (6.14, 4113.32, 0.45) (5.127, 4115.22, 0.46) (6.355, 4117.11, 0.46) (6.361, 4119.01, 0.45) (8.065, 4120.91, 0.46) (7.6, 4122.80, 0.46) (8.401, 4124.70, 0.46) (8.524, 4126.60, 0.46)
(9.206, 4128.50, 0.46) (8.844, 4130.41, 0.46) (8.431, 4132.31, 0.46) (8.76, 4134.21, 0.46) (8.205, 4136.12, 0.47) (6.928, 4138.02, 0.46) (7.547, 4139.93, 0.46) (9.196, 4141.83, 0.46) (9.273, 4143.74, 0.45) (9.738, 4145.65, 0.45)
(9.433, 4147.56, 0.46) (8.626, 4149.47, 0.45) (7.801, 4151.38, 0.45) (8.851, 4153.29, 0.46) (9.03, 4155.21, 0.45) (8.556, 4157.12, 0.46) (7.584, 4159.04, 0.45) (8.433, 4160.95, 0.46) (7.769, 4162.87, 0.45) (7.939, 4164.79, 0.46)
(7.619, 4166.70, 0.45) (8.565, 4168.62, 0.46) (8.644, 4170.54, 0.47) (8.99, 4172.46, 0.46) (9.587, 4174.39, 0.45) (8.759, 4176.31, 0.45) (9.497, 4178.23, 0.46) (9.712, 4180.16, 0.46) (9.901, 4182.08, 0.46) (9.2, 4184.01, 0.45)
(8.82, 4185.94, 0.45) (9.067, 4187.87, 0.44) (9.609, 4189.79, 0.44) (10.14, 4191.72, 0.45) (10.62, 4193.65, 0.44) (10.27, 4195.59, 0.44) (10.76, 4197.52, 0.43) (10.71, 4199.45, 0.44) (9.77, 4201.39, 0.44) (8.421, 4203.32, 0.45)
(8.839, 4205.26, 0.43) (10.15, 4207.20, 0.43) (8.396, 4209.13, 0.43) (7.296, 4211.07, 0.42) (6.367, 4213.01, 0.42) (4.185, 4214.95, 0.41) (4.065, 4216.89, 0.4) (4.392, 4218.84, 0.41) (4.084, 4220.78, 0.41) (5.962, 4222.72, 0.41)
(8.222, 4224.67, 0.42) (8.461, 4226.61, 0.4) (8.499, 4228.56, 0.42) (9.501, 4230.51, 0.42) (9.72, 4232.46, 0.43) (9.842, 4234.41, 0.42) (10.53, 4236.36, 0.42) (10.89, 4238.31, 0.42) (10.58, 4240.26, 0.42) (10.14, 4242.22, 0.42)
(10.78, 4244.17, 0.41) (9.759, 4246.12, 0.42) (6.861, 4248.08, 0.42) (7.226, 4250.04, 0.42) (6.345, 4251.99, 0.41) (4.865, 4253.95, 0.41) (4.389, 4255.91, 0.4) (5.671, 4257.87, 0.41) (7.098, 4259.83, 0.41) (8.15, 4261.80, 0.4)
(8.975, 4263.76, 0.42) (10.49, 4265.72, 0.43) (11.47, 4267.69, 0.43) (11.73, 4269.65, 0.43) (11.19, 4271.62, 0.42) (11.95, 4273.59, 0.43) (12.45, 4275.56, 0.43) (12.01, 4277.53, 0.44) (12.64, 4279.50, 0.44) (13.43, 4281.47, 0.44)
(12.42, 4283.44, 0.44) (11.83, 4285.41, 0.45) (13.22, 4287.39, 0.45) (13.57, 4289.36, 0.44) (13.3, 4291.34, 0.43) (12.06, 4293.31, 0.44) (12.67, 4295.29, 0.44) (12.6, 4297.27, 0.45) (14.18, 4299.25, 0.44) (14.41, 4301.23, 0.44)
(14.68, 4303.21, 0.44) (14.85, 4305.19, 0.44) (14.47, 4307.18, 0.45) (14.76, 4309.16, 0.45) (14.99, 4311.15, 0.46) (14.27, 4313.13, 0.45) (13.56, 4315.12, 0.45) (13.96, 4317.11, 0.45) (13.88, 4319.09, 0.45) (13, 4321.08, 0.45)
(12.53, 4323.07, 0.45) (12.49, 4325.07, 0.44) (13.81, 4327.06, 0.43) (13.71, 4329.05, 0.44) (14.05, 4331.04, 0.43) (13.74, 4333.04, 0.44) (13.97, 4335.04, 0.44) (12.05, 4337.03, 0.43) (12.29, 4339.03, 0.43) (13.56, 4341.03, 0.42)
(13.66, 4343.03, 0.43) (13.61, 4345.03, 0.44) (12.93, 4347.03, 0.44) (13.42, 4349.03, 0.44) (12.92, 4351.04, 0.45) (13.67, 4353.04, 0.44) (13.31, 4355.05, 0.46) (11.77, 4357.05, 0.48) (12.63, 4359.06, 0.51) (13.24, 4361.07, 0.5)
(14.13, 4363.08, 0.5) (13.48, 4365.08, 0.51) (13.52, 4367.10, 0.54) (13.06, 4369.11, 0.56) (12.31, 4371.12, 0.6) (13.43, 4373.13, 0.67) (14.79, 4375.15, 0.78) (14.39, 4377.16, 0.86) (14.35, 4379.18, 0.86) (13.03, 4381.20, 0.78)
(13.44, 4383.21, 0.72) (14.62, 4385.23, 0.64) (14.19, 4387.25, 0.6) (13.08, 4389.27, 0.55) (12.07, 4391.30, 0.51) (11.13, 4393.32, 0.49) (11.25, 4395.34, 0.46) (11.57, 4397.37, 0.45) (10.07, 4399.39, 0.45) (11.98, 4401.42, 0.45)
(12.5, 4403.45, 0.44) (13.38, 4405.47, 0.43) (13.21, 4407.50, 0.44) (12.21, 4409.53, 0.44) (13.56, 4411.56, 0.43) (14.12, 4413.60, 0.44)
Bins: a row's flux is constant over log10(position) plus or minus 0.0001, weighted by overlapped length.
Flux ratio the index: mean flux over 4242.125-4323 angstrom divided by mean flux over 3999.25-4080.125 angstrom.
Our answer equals 1.45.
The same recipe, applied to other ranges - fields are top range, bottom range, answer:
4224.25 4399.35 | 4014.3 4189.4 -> 1.49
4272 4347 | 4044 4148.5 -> 1.68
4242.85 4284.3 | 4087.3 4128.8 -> 1.34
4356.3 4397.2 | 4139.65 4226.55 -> 1.56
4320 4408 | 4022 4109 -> 1.63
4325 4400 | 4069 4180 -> 1.66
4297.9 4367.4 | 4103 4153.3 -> 1.78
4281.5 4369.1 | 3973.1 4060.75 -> 1.54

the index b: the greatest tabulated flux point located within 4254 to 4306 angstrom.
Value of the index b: 14.85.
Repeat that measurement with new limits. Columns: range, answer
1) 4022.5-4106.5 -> 10.6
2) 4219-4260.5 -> 10.89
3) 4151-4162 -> 9.03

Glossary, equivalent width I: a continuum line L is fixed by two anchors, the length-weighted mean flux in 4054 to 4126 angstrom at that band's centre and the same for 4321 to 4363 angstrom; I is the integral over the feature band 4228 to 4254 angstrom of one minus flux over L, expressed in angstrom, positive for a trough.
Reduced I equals 4.3 angstrom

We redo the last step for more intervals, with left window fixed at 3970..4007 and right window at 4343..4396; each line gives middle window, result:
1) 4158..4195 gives 7.9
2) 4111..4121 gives 4.3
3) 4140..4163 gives 5.1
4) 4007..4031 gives 5.9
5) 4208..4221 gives 6.7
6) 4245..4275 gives 9.2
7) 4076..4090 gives 2.2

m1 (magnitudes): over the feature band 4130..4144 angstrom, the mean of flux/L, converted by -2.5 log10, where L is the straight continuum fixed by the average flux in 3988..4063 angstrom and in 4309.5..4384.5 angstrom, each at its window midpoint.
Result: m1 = 0.24 mag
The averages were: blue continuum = 8.8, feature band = 8.34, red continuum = 13.4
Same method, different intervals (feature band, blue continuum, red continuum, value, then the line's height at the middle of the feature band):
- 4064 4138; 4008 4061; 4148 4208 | 0.137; 8.58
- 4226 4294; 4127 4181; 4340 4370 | 0.107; 11.1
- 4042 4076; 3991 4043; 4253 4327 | 0.125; 9.35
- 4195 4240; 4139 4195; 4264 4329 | 0.263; 10.5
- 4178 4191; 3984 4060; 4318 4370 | 0.174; 11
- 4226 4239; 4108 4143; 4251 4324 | 0.079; 10.4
